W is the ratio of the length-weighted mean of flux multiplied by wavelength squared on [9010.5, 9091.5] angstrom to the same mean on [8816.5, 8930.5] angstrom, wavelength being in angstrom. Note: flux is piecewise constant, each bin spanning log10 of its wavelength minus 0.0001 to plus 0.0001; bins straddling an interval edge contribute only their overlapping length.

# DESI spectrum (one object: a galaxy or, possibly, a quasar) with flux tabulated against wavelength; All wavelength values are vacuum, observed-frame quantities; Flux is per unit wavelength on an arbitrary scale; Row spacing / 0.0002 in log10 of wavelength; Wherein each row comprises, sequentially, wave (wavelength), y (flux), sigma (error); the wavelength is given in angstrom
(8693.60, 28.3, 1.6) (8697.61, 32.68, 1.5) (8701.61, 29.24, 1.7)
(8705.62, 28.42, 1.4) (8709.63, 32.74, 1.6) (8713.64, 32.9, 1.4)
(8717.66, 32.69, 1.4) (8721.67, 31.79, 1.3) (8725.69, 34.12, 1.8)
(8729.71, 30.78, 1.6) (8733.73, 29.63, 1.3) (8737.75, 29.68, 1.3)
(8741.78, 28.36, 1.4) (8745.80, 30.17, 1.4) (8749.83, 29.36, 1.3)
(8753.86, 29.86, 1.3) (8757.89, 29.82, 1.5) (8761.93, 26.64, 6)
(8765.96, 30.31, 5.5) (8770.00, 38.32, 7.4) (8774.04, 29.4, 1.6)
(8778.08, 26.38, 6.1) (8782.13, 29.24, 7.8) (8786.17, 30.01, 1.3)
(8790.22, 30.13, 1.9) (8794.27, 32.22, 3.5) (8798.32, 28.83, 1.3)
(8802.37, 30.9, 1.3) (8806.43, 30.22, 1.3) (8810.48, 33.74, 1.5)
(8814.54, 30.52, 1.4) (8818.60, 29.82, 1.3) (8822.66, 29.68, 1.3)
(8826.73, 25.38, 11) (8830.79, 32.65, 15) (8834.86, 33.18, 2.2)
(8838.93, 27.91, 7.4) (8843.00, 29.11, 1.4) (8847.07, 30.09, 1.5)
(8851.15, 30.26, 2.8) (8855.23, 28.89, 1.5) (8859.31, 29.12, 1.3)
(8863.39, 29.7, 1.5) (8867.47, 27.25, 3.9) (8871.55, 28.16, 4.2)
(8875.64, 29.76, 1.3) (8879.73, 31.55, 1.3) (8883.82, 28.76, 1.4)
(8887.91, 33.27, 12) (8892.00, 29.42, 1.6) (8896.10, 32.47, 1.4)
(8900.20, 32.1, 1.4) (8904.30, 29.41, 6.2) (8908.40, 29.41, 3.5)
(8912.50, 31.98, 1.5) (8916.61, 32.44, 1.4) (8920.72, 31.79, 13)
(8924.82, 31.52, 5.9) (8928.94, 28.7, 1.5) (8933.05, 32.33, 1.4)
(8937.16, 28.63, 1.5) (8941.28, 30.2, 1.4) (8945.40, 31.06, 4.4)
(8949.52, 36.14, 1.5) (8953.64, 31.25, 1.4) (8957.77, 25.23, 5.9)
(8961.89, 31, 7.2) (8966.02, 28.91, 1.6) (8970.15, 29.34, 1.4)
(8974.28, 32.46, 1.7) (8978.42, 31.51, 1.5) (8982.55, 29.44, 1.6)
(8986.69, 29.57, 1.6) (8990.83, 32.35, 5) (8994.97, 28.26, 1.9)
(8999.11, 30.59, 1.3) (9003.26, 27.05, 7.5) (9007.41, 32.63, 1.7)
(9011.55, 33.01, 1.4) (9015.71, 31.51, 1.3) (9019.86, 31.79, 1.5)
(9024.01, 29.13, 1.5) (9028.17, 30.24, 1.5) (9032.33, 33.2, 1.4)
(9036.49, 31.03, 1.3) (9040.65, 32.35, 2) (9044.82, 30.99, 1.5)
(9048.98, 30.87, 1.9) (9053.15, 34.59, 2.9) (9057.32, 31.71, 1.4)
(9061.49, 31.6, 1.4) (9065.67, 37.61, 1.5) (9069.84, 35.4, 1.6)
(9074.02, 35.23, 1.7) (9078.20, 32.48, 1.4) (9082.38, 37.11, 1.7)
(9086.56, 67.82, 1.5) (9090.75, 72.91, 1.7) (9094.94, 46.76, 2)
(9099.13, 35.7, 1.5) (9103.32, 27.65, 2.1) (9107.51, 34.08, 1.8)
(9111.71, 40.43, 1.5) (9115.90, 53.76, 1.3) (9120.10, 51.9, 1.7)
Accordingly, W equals 1.24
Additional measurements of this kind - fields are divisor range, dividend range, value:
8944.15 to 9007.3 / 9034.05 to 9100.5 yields 1.31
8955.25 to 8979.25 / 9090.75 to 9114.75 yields 1.41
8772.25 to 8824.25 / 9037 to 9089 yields 1.29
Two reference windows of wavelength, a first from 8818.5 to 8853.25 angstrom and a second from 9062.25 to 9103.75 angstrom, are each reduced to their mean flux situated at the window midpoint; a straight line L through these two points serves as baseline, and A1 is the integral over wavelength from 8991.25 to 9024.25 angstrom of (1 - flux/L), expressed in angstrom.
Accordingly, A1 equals 7.1 angstrom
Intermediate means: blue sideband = 29.8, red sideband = 43.1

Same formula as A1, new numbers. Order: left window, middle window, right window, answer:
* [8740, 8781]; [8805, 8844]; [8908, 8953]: 0.2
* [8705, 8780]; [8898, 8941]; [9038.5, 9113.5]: 5.0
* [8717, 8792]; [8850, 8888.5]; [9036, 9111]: 4.3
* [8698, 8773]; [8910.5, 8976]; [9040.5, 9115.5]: 9.2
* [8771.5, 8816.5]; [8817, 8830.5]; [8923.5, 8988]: 0.7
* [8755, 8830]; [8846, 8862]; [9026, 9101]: 1.2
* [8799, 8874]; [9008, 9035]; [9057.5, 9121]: 5.1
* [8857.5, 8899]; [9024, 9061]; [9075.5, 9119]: 8.5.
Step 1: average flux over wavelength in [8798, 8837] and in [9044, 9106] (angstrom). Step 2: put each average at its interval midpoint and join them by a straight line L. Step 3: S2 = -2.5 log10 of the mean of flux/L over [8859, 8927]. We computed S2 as 0.09 mag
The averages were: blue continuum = 30.6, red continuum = 39.4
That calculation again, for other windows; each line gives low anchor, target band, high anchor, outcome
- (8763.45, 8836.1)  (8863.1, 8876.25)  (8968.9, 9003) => 0.07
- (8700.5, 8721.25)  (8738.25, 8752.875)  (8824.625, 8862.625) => 0.05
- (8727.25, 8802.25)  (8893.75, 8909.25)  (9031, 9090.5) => 0.08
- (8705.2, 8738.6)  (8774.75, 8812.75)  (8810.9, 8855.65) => 0.01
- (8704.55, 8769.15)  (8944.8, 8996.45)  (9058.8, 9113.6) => 0.23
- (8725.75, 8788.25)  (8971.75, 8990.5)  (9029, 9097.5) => 0.18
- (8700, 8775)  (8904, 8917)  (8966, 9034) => 0.00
